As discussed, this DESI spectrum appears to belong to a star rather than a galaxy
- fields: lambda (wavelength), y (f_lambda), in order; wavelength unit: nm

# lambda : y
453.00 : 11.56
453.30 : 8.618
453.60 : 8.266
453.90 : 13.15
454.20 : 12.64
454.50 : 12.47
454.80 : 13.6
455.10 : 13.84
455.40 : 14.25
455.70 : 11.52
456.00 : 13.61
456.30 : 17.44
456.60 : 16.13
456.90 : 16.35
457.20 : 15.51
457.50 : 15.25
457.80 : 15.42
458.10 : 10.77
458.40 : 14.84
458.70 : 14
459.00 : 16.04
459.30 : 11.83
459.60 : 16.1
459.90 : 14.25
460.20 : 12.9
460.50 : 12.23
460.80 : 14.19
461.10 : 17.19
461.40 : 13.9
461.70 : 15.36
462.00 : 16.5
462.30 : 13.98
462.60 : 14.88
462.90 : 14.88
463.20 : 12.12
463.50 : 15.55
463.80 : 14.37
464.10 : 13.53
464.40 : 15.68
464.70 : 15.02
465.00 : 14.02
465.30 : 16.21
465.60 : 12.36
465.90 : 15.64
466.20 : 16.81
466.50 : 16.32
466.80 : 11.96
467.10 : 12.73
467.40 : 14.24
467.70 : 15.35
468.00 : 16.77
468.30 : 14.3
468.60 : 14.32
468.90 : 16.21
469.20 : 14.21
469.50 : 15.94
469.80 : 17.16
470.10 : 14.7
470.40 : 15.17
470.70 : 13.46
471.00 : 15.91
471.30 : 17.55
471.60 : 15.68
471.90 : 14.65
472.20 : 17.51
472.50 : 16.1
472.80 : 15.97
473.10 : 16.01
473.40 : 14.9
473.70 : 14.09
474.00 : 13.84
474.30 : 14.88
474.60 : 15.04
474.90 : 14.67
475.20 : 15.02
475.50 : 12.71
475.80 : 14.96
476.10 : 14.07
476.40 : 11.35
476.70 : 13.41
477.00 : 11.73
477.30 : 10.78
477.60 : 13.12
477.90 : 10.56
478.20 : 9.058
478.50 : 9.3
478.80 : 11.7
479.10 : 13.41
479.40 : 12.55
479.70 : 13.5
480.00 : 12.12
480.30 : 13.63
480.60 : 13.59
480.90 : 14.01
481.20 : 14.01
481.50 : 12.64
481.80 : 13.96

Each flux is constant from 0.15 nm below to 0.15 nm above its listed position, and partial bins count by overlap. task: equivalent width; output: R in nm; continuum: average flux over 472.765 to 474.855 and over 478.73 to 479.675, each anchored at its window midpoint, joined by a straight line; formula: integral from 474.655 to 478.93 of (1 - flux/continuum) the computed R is 0.427 nm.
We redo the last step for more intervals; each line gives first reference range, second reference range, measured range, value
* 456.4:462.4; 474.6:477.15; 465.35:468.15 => -0.11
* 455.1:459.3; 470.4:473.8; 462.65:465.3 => 0.09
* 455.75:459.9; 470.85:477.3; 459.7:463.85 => 0.08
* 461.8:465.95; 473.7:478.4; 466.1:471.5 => -0.47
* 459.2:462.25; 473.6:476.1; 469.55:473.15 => -0.35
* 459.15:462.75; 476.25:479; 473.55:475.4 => -0.42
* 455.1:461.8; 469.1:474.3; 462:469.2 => 0.15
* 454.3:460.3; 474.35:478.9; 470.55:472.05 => -0.28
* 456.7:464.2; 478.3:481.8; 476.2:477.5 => 0.11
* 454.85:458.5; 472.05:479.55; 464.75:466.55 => -0.14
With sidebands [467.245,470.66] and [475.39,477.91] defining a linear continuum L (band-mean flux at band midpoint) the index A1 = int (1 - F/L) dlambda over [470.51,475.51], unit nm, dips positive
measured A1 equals -0.50 nm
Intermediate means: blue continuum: 15.2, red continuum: 12.6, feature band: 15.2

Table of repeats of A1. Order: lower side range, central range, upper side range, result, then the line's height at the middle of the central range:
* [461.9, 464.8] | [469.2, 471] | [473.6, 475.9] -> -0.095 nm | 14.5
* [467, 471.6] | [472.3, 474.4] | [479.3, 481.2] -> -0.093 nm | 14.5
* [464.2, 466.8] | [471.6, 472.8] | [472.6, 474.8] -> -0.083 nm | 15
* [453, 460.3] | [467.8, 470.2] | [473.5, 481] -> -0.407 nm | 13.2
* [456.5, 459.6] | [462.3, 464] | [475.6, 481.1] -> -0.025 nm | 14.1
